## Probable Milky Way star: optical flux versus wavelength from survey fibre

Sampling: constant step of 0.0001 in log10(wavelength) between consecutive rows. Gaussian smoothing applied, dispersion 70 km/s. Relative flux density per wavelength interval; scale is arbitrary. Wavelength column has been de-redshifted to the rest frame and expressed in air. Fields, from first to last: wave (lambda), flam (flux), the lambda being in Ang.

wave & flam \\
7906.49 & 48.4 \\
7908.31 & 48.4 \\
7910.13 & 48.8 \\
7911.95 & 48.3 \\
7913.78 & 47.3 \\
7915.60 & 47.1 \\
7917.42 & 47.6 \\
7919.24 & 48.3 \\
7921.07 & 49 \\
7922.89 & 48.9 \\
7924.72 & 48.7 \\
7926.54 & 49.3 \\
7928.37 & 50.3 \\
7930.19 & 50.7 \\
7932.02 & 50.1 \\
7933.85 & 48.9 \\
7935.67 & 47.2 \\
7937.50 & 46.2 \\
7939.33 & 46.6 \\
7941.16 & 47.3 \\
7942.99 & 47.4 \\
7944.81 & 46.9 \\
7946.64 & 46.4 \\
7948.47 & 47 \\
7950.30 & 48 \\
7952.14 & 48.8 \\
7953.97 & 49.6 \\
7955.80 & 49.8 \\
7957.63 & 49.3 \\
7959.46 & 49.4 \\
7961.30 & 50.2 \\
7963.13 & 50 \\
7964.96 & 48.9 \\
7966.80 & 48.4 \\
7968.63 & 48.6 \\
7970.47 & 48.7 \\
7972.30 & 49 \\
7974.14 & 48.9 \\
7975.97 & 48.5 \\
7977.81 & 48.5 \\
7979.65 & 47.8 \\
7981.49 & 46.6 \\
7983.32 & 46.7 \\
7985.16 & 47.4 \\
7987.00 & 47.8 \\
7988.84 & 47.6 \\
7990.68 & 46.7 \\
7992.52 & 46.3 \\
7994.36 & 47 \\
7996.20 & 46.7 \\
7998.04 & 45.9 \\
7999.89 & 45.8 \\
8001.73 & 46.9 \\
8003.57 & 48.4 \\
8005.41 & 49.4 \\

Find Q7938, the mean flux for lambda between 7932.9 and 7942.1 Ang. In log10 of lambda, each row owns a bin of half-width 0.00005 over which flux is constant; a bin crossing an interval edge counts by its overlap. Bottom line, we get 47.2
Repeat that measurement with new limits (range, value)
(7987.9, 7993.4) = 46.9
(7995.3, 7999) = 46.2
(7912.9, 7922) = 47.9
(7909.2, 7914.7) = 48.1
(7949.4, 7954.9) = 48.7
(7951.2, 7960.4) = 49.3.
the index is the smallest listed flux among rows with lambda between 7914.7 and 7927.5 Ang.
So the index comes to 47.1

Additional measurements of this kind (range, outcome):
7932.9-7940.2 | 46.2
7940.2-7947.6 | 46.4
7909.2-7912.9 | 48.3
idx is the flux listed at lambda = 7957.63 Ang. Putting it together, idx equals 49.3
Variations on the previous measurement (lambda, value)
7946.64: 46.4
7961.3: 50.2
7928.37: 50.3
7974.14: 48.9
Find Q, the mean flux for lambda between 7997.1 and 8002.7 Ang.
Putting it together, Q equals 46.2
